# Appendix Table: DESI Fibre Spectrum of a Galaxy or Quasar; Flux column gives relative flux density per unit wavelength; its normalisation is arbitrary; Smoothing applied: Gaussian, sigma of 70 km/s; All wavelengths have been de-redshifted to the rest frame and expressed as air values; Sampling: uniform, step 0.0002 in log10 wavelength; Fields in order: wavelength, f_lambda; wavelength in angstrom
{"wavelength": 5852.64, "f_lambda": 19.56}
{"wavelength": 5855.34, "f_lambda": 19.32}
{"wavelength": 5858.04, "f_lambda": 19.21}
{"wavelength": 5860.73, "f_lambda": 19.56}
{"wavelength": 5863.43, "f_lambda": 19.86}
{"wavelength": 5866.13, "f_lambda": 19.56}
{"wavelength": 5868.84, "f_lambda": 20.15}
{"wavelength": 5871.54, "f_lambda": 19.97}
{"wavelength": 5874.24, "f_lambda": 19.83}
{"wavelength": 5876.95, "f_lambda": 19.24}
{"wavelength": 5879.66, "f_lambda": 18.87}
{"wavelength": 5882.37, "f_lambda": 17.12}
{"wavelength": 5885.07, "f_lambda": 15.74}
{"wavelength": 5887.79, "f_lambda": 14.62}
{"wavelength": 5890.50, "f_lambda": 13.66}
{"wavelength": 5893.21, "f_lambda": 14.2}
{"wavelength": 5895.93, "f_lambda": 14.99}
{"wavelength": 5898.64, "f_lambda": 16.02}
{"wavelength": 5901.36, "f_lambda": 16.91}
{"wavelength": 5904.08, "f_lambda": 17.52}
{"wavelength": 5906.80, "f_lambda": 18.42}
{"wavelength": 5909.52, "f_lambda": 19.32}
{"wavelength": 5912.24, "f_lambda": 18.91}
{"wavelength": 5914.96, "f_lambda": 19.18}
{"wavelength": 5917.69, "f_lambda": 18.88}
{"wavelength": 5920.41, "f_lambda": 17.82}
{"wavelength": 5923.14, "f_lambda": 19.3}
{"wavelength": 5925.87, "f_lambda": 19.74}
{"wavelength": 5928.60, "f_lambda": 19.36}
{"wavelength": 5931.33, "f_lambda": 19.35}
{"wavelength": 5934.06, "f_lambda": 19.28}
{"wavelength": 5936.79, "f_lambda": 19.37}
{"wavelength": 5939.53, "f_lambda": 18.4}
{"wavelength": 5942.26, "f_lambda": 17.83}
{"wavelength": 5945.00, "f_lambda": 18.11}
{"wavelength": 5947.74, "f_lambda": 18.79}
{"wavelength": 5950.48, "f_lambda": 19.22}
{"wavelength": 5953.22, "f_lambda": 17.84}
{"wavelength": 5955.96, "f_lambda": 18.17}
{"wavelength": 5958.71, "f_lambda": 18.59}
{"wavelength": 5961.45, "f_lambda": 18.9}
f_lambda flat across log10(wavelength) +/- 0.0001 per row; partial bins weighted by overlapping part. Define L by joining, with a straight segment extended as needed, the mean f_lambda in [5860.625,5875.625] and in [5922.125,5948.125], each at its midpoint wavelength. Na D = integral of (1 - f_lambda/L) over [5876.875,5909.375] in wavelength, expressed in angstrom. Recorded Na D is 5.1 angstrom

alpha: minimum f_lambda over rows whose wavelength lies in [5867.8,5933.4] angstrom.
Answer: 13.66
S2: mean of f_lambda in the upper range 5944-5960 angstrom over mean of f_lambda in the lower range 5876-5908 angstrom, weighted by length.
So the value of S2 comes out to 1.13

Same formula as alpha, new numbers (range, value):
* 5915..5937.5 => 17.82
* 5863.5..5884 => 17.12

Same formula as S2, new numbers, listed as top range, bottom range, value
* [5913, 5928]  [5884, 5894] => 1.31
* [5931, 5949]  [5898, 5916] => 1.03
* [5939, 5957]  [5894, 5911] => 1.07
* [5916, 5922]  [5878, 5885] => 1.04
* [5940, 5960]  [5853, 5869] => 0.94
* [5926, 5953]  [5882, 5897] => 1.26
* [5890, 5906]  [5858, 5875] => 0.80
